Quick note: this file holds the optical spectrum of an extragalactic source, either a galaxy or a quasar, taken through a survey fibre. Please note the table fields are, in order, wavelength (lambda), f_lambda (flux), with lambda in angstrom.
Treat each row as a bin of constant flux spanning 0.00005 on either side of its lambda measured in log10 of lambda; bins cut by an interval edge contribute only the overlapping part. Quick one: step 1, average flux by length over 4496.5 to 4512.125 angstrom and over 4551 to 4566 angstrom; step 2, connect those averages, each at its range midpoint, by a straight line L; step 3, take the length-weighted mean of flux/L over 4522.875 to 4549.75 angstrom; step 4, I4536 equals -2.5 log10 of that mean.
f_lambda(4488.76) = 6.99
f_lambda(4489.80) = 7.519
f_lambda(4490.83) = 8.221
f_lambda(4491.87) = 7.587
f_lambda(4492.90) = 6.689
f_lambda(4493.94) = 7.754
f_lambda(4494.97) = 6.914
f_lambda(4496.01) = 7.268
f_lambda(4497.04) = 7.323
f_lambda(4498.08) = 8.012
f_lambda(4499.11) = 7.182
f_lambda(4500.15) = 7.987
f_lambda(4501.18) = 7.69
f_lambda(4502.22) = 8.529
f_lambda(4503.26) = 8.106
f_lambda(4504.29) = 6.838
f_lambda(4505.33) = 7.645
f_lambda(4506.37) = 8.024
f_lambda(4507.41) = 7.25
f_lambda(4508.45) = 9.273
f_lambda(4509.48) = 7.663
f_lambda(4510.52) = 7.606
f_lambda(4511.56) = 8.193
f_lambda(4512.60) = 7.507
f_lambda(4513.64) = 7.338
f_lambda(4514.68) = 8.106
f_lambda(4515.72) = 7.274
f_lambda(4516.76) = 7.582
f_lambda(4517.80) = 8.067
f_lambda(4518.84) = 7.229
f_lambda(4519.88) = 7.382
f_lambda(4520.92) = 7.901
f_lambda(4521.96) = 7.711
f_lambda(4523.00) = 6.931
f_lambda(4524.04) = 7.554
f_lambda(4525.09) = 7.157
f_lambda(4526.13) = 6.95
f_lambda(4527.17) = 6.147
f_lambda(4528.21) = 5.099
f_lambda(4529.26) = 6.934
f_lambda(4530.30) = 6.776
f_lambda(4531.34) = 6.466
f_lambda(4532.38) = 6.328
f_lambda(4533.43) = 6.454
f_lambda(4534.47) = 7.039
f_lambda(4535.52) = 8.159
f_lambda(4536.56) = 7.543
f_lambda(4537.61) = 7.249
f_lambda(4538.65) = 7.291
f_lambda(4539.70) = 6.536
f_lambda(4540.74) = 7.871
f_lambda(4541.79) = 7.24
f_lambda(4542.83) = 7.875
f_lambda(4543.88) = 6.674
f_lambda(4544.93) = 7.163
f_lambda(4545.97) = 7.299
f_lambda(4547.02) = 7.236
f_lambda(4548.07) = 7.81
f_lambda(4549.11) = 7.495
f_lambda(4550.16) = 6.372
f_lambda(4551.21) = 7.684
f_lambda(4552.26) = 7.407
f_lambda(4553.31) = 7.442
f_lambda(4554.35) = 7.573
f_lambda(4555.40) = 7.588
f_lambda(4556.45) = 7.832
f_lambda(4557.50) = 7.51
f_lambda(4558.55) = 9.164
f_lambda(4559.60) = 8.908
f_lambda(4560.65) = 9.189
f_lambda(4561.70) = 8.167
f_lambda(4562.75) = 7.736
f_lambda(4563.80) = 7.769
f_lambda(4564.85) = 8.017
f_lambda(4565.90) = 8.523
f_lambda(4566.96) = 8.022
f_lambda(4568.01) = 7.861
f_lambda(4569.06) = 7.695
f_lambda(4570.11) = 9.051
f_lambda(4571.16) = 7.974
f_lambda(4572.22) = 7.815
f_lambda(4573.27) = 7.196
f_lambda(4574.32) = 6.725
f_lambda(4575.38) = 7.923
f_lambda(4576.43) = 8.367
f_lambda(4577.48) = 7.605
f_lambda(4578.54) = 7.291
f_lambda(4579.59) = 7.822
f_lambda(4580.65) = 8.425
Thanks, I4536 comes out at 0.13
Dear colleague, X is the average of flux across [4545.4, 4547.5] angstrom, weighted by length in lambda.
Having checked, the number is 7.28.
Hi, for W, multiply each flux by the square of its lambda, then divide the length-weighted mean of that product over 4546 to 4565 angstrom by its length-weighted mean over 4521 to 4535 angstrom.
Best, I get 1.17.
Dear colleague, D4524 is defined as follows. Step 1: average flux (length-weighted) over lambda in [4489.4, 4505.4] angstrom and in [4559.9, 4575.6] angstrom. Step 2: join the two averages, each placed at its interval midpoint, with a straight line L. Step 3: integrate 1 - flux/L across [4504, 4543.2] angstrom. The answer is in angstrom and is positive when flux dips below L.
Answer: 2.1 angstrom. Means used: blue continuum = 7.58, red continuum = 7.99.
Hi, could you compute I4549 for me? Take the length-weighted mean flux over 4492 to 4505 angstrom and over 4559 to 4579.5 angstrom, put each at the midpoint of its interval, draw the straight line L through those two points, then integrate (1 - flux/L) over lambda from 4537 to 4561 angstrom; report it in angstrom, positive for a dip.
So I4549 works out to 0.89 angstrom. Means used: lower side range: 7.53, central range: 7.57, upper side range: 7.99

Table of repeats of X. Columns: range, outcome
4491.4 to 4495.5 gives 7.23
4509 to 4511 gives 7.63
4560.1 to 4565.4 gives 8.19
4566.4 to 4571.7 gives 8.11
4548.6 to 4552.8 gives 7.23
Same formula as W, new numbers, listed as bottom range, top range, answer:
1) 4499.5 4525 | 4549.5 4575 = 1.04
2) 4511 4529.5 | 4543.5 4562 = 1.07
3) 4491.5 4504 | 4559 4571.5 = 1.12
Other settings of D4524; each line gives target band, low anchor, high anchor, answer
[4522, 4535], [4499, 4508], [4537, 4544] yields 1.29 angstrom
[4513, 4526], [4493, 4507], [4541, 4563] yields 0.23 angstrom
